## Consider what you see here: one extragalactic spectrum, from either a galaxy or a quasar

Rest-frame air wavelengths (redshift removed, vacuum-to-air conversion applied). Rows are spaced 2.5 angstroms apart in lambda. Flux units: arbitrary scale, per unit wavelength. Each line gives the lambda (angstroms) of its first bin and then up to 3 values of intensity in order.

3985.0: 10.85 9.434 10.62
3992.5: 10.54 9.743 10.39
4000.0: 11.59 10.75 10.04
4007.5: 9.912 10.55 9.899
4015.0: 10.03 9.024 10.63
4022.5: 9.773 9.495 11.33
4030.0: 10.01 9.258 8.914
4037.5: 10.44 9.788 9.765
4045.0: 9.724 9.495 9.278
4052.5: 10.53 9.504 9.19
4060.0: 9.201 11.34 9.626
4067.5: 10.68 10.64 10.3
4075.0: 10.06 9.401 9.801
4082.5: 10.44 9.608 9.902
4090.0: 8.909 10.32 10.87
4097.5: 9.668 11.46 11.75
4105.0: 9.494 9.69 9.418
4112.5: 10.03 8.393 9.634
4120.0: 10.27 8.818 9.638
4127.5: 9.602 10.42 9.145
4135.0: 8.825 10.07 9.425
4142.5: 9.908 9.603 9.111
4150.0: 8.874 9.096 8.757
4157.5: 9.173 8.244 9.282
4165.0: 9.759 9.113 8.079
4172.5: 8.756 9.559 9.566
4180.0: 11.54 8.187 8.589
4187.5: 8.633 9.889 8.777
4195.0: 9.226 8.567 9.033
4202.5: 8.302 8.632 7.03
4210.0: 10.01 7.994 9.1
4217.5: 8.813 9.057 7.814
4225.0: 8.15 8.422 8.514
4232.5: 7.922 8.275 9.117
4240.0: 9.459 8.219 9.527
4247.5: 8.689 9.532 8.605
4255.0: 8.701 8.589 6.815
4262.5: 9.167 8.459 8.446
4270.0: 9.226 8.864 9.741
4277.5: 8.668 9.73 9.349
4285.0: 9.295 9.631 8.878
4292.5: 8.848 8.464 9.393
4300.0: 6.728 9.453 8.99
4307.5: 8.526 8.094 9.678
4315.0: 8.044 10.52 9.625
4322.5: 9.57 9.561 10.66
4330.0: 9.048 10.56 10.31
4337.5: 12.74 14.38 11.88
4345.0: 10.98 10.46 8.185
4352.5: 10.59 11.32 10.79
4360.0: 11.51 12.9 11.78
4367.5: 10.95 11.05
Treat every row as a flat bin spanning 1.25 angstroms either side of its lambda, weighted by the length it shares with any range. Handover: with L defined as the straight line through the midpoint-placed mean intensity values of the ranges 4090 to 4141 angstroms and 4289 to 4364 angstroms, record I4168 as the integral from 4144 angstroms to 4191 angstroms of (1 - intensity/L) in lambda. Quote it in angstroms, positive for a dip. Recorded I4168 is 3.5 angstroms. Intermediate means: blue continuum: 9.83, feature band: 9.14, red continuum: 10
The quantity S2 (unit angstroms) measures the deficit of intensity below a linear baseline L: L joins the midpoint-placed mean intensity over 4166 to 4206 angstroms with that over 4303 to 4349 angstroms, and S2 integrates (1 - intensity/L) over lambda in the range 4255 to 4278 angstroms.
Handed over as 2.44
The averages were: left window 9.04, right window 10.2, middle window 8.67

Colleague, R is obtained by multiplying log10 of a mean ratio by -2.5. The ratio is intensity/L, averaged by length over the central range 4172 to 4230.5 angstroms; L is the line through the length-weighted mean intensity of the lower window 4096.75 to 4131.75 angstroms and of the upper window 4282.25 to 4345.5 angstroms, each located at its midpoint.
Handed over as 0.11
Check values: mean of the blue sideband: 9.87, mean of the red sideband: 9.73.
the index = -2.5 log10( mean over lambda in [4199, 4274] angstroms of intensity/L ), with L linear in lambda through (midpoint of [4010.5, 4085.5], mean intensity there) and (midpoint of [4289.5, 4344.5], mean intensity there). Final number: 0.14 mag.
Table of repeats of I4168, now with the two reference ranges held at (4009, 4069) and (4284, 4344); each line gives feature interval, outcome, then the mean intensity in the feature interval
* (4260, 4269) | 1.20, 8.45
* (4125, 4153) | 0.99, 9.48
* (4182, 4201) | 1.76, 8.89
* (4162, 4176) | 1.05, 9.07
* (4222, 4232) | 1.57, 8.23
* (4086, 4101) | -0.45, 10.2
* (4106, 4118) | 0.52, 9.42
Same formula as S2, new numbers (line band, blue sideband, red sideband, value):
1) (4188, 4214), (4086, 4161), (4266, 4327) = 1.7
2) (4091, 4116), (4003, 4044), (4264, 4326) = -1.1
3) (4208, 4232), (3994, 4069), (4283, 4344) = 3.0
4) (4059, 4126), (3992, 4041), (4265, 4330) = -1.0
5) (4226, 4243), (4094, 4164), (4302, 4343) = 2.2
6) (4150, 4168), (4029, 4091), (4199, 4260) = 0.1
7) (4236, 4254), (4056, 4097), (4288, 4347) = 1.5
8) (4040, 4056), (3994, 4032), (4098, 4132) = 0.6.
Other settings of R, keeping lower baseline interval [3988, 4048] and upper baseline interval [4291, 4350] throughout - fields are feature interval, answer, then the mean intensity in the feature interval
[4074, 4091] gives 0.03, 9.74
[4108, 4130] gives 0.05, 9.54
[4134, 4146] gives 0.04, 9.58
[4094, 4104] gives -0.09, 10.9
